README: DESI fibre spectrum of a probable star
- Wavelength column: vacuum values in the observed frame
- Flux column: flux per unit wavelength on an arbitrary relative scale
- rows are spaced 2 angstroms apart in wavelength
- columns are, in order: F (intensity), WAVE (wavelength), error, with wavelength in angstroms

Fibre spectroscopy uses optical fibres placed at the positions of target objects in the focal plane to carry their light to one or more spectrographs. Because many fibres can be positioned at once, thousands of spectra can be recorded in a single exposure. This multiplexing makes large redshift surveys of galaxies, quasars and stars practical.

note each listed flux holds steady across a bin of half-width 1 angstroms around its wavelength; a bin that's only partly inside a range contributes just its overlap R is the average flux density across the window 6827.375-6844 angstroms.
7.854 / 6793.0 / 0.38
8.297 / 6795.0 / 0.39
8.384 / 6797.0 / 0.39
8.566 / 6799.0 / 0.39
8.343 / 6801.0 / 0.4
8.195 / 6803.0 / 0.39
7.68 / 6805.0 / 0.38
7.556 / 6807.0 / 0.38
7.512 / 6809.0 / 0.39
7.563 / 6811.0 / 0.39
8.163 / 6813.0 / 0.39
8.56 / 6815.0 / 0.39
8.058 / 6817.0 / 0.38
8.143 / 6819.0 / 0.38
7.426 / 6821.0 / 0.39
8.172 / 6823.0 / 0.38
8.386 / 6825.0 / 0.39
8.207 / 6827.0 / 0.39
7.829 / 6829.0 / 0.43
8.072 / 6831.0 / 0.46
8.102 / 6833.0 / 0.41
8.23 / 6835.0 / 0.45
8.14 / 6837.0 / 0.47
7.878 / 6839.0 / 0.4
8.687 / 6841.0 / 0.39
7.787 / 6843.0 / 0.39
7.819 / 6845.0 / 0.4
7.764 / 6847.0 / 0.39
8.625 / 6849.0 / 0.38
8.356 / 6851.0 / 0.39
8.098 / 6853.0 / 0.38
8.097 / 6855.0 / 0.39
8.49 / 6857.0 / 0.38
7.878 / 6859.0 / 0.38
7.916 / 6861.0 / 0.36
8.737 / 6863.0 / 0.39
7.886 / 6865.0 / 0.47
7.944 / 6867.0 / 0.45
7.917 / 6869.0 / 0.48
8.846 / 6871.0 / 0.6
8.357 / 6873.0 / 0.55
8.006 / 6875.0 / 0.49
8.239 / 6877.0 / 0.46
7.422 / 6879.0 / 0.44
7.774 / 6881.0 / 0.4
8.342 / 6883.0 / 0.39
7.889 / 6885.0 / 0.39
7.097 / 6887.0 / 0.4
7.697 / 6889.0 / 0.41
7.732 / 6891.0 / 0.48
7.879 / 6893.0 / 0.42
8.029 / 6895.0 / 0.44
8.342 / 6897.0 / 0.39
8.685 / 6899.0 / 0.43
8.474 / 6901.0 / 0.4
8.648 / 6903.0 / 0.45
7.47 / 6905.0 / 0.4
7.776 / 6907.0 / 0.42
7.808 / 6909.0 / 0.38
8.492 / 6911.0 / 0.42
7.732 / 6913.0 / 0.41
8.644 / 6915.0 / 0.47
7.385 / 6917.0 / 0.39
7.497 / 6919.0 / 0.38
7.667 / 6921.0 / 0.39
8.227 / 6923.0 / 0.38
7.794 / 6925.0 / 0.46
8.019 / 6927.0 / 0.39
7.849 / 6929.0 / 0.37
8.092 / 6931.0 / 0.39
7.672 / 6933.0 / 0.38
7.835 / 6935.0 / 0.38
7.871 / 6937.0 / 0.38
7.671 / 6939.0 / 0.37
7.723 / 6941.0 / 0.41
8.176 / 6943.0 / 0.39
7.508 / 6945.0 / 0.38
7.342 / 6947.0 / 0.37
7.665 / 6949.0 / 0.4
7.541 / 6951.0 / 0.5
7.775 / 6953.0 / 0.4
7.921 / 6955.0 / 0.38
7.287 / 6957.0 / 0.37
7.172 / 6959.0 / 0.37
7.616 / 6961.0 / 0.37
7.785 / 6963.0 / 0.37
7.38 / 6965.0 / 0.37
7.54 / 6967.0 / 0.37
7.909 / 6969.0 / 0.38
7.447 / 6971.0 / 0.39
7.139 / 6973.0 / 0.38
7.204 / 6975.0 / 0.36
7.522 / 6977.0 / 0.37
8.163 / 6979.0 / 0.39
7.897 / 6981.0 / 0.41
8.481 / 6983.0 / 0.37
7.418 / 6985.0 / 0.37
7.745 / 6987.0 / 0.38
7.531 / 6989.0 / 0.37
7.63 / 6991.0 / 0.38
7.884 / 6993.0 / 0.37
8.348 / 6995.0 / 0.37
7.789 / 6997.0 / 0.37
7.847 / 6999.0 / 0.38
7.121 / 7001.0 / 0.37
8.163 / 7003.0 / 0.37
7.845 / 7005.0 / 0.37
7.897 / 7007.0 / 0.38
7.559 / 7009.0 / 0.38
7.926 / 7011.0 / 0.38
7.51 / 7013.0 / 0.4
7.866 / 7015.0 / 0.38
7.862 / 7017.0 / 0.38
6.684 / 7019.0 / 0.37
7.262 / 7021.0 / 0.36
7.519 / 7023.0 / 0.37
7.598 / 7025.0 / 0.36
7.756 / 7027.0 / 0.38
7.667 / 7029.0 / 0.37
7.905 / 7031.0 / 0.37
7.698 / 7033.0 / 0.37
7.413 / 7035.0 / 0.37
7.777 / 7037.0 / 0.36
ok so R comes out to 8.1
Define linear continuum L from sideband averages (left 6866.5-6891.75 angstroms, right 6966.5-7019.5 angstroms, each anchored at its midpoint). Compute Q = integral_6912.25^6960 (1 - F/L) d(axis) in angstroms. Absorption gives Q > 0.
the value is 0.46 angstroms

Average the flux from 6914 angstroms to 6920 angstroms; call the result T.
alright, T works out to 7.84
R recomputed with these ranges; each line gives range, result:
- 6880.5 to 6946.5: 7.92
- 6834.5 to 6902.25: 8.09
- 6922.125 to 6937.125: 7.92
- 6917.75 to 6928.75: 7.83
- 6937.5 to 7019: 7.68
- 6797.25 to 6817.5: 8.03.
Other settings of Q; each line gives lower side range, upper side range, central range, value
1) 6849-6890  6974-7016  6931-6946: 0.2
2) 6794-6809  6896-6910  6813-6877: -0.1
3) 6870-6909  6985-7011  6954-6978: 1.1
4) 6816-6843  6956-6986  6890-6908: -0.6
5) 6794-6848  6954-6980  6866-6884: -0.5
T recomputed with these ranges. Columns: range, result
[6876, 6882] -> 7.81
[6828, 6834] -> 8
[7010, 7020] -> 7.57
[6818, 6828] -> 8.07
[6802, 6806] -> 7.94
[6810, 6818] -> 8.09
